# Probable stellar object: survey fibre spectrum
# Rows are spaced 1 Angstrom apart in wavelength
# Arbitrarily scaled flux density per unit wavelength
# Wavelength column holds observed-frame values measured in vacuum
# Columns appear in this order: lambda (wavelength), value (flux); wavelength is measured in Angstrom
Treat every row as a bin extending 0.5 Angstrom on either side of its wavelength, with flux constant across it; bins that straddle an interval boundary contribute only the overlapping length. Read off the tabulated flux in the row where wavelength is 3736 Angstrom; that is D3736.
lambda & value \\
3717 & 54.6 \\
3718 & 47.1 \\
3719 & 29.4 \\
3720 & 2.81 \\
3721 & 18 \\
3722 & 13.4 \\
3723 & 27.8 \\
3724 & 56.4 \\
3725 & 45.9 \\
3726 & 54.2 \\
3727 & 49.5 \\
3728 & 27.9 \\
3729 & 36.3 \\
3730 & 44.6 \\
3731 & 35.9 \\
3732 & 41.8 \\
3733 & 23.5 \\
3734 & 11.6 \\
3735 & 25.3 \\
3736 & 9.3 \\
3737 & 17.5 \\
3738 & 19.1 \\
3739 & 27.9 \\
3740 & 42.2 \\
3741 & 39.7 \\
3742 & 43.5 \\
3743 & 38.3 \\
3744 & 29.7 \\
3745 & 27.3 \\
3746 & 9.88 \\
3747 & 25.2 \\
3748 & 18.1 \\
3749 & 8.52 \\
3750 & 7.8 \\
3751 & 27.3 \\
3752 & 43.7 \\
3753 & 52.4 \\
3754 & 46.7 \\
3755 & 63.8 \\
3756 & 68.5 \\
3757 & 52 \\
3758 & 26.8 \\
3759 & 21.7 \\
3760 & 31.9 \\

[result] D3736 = 9.3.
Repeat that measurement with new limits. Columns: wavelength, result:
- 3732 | 41.8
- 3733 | 23.5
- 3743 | 38.3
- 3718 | 47.1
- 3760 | 31.9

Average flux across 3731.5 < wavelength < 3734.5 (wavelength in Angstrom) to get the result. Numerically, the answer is 25.6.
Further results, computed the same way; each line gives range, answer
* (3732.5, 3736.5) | 17.4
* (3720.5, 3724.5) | 28.9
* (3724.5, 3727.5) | 49.9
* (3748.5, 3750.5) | 8.16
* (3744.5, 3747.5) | 20.8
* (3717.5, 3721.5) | 24.3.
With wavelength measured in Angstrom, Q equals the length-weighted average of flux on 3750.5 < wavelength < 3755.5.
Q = 46.8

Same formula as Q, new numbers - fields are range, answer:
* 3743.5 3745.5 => 28.5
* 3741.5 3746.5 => 29.7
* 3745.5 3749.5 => 15.4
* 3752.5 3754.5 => 49.5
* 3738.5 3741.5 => 36.6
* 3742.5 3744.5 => 34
